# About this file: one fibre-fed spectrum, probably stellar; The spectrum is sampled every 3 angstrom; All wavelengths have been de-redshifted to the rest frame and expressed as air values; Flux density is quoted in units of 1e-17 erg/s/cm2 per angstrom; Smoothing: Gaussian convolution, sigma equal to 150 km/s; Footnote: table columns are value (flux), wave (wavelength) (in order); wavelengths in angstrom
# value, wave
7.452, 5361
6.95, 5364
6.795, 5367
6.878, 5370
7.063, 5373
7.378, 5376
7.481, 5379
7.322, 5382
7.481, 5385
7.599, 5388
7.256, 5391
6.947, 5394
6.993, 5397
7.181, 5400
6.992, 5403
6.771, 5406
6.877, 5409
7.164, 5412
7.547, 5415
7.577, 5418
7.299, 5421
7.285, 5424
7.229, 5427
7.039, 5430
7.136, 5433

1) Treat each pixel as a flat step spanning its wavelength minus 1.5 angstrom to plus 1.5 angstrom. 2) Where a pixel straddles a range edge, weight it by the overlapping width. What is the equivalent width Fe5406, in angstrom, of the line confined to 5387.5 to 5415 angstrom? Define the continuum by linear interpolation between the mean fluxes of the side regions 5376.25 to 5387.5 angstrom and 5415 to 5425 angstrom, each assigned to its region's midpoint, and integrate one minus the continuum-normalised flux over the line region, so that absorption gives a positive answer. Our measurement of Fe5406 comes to 1.2 angstrom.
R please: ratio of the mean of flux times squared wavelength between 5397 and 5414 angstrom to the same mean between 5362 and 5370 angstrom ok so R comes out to 1.03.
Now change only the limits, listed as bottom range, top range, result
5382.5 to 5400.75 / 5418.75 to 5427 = 1.02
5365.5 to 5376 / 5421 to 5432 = 1.05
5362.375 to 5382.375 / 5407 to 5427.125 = 1.04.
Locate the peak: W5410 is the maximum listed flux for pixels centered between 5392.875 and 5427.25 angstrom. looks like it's 7.577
